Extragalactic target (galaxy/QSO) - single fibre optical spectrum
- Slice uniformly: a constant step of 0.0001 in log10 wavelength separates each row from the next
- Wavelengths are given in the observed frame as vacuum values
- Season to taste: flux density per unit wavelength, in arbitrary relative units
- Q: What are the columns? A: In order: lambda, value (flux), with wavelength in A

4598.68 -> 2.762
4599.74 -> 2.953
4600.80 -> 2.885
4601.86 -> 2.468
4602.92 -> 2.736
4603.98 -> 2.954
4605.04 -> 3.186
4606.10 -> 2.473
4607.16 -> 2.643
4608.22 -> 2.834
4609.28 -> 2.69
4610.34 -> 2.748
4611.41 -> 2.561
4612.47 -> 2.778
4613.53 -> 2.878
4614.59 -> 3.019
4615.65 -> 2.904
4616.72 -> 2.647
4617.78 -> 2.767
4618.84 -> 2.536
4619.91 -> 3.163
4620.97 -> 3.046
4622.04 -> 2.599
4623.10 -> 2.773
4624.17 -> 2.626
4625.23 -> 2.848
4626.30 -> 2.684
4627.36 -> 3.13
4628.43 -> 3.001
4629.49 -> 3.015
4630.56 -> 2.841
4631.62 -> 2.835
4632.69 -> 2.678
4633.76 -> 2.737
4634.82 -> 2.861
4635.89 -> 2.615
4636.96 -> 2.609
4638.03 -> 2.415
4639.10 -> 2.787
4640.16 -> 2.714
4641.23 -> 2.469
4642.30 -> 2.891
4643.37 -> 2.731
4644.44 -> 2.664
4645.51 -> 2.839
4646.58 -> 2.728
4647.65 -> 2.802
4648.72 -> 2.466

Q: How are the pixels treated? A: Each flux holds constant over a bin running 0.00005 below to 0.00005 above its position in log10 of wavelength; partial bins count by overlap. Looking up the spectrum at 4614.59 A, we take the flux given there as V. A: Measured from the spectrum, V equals 3.019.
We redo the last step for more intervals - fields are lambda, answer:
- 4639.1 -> 2.787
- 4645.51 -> 2.839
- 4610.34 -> 2.748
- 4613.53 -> 2.878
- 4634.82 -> 2.861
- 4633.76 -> 2.737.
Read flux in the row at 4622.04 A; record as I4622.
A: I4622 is 2.599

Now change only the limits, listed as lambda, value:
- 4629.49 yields 3.015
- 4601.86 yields 2.468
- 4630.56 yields 2.841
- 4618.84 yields 2.536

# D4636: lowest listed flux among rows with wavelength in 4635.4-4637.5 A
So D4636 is 2.609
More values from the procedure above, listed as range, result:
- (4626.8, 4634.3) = 2.678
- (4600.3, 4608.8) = 2.468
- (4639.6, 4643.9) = 2.469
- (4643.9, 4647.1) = 2.664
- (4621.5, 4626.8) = 2.599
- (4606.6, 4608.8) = 2.643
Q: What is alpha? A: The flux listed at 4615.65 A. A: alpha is 2.904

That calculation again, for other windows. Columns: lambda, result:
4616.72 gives 2.647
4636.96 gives 2.609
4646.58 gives 2.728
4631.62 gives 2.835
